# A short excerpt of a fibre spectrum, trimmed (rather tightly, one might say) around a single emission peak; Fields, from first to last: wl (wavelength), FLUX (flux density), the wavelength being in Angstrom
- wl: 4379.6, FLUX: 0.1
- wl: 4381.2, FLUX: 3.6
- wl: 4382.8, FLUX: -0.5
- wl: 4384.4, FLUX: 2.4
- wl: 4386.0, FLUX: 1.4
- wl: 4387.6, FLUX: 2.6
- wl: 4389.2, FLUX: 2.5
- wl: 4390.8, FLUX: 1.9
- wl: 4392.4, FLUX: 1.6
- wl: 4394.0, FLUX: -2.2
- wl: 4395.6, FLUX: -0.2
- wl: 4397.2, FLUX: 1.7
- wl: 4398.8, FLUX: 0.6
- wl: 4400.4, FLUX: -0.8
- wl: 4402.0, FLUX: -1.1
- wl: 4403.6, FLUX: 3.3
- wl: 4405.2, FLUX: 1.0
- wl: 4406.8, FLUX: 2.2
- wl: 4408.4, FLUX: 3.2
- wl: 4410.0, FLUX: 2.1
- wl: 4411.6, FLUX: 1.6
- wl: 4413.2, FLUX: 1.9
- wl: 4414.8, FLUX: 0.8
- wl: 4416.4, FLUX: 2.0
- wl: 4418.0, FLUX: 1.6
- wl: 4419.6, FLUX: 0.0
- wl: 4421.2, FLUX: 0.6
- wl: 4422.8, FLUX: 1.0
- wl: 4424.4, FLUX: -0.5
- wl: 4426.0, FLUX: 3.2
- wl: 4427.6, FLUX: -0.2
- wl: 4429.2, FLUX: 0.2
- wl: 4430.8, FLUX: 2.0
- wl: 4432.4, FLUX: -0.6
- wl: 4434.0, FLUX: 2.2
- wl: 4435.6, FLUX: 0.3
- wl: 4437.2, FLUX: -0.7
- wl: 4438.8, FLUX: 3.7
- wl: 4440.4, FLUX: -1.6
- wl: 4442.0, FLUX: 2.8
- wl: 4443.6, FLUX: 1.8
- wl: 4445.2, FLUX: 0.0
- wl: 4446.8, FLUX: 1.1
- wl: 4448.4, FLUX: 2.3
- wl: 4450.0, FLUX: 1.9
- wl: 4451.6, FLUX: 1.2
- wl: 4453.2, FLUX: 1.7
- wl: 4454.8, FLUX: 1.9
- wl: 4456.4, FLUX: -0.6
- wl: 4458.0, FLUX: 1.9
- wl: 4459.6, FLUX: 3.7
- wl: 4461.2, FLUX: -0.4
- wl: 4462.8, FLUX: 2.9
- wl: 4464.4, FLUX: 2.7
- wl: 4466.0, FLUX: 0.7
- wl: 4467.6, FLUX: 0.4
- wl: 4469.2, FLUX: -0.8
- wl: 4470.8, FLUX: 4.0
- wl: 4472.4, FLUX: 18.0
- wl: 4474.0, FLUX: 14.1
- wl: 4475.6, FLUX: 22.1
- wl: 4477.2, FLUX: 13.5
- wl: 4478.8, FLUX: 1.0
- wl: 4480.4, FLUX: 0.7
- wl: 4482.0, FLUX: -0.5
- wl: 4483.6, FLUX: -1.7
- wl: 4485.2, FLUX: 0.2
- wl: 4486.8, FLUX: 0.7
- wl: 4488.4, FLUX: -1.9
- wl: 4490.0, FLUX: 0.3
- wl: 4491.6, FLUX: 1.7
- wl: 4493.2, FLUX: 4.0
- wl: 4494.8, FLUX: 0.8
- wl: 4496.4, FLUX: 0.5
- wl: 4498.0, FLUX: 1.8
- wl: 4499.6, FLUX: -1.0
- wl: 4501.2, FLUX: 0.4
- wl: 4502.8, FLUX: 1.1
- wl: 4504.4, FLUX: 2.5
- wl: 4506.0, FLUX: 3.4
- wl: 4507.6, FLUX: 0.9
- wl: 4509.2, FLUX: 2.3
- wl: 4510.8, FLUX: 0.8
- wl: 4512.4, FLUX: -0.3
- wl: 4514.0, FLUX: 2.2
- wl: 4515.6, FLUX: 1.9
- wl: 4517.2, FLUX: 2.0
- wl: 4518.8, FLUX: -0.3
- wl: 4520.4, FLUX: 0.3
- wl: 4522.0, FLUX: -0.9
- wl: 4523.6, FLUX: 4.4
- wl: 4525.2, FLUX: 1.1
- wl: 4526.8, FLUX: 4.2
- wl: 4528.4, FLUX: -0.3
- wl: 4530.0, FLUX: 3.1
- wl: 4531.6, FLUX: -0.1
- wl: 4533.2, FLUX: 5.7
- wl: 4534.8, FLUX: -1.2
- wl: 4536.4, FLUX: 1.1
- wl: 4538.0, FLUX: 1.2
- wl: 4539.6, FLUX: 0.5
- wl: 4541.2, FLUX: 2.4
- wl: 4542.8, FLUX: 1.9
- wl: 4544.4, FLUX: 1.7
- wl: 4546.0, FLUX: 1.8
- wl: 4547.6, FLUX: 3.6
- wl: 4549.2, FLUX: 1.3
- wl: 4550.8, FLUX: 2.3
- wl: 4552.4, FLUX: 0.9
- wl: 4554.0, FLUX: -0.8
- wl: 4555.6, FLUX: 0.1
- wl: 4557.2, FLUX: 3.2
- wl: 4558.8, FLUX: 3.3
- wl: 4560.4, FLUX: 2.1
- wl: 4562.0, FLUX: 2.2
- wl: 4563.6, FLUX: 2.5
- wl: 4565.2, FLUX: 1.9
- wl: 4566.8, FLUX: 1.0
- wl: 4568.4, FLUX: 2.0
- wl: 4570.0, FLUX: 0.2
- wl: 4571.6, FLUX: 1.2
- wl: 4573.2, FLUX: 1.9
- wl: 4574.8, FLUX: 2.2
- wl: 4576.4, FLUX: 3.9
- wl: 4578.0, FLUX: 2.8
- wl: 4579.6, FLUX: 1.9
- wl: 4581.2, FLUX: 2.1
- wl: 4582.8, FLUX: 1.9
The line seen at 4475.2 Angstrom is [O II]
